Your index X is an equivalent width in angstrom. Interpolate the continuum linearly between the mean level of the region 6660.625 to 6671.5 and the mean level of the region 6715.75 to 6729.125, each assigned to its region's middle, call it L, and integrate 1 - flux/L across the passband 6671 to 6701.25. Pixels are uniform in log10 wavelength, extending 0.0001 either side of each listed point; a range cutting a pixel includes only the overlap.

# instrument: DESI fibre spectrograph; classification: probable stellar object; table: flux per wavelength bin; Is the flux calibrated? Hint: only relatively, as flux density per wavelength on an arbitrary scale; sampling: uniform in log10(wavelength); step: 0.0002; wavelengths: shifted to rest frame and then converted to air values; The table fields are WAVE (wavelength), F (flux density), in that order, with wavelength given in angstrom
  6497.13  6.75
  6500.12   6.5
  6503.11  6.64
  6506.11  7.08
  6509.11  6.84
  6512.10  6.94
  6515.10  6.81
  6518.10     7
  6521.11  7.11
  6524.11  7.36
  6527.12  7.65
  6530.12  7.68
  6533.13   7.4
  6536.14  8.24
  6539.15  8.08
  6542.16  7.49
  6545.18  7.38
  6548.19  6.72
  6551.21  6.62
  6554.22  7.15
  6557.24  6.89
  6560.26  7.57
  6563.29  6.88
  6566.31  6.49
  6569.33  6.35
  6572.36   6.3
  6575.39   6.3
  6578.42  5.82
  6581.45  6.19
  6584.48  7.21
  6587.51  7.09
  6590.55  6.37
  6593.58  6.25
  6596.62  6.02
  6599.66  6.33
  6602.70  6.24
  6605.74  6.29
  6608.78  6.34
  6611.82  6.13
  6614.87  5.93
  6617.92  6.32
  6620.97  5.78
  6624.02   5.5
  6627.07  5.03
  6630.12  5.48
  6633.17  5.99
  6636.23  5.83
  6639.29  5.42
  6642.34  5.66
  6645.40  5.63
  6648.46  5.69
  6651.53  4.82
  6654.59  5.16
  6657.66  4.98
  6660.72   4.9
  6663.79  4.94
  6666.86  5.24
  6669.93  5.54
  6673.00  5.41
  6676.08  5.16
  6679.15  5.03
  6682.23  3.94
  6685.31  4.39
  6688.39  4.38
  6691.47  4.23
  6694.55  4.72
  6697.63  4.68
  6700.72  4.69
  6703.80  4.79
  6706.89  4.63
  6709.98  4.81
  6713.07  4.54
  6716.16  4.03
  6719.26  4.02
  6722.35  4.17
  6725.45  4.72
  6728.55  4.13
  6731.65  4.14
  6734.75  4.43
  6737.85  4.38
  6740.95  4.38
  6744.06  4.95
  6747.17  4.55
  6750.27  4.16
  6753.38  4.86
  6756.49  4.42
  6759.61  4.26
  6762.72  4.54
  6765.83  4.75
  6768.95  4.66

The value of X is 1.1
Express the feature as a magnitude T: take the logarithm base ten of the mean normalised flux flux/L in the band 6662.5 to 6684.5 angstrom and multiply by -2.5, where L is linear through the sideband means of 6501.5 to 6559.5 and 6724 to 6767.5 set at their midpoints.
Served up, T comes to 0.08 mag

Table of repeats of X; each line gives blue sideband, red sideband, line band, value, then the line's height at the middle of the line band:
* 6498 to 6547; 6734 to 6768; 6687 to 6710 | 2.41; 5.15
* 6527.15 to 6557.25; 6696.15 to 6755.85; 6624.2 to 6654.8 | 1.92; 5.85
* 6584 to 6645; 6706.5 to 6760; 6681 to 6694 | 1.96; 5.04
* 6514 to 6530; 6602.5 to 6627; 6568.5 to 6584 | 0.61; 6.51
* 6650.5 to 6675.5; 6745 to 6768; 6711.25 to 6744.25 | 2.62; 4.71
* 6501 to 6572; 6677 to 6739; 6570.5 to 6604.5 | -0.25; 6.33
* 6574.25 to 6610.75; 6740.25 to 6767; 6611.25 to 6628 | 0.76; 6.06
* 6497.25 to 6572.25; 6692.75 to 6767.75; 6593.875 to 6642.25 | 0.64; 5.99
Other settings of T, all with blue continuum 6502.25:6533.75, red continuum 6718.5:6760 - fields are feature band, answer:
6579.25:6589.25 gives -0.071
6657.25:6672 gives 0.038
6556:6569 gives -0.050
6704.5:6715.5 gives 0.035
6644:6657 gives 0.042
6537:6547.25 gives -0.119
